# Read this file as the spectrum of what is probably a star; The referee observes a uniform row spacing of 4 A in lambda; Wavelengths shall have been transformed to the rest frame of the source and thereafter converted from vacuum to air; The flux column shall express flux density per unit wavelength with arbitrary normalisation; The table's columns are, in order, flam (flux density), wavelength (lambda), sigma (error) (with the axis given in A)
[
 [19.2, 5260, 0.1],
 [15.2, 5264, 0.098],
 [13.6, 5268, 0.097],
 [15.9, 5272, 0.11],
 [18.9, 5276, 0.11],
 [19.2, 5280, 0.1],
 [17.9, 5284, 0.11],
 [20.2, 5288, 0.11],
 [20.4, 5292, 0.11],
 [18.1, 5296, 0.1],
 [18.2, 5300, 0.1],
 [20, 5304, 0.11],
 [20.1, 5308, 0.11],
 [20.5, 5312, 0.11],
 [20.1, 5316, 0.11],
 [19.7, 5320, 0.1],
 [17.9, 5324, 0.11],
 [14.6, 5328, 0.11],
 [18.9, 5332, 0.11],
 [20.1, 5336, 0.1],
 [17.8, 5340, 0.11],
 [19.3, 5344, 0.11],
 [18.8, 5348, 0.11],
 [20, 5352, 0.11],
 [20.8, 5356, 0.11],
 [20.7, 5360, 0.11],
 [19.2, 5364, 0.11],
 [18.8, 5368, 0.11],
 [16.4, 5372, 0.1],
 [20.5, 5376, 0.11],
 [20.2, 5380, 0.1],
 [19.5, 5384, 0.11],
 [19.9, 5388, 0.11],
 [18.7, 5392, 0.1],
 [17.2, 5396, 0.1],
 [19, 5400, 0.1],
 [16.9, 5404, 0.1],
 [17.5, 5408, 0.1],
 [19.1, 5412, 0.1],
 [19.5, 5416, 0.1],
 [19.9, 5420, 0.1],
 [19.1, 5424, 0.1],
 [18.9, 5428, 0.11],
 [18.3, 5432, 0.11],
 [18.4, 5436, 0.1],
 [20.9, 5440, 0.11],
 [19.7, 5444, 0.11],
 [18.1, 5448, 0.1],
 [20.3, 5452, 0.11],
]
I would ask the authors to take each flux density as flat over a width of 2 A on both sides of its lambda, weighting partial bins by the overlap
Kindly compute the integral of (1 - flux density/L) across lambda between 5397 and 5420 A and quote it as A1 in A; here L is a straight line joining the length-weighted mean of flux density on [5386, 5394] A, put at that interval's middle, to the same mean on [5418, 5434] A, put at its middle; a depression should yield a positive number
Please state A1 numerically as 0.8 A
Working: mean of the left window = 19.3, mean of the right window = 19.1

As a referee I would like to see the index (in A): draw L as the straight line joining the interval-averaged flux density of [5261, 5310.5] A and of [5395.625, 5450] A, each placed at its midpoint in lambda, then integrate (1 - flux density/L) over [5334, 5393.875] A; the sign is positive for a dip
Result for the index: -2.7 A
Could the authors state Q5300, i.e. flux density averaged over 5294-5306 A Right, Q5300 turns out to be 18.8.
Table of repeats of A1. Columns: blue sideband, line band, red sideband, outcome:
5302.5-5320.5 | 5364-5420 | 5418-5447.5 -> 2.22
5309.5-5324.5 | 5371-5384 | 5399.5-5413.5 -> -0.53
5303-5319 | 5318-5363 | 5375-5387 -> 2.52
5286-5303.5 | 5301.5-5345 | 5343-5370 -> 1.07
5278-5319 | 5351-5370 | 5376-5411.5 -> -0.90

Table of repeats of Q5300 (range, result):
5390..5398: 17.9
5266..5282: 16.9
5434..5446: 19.7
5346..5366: 19.9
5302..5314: 20.2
